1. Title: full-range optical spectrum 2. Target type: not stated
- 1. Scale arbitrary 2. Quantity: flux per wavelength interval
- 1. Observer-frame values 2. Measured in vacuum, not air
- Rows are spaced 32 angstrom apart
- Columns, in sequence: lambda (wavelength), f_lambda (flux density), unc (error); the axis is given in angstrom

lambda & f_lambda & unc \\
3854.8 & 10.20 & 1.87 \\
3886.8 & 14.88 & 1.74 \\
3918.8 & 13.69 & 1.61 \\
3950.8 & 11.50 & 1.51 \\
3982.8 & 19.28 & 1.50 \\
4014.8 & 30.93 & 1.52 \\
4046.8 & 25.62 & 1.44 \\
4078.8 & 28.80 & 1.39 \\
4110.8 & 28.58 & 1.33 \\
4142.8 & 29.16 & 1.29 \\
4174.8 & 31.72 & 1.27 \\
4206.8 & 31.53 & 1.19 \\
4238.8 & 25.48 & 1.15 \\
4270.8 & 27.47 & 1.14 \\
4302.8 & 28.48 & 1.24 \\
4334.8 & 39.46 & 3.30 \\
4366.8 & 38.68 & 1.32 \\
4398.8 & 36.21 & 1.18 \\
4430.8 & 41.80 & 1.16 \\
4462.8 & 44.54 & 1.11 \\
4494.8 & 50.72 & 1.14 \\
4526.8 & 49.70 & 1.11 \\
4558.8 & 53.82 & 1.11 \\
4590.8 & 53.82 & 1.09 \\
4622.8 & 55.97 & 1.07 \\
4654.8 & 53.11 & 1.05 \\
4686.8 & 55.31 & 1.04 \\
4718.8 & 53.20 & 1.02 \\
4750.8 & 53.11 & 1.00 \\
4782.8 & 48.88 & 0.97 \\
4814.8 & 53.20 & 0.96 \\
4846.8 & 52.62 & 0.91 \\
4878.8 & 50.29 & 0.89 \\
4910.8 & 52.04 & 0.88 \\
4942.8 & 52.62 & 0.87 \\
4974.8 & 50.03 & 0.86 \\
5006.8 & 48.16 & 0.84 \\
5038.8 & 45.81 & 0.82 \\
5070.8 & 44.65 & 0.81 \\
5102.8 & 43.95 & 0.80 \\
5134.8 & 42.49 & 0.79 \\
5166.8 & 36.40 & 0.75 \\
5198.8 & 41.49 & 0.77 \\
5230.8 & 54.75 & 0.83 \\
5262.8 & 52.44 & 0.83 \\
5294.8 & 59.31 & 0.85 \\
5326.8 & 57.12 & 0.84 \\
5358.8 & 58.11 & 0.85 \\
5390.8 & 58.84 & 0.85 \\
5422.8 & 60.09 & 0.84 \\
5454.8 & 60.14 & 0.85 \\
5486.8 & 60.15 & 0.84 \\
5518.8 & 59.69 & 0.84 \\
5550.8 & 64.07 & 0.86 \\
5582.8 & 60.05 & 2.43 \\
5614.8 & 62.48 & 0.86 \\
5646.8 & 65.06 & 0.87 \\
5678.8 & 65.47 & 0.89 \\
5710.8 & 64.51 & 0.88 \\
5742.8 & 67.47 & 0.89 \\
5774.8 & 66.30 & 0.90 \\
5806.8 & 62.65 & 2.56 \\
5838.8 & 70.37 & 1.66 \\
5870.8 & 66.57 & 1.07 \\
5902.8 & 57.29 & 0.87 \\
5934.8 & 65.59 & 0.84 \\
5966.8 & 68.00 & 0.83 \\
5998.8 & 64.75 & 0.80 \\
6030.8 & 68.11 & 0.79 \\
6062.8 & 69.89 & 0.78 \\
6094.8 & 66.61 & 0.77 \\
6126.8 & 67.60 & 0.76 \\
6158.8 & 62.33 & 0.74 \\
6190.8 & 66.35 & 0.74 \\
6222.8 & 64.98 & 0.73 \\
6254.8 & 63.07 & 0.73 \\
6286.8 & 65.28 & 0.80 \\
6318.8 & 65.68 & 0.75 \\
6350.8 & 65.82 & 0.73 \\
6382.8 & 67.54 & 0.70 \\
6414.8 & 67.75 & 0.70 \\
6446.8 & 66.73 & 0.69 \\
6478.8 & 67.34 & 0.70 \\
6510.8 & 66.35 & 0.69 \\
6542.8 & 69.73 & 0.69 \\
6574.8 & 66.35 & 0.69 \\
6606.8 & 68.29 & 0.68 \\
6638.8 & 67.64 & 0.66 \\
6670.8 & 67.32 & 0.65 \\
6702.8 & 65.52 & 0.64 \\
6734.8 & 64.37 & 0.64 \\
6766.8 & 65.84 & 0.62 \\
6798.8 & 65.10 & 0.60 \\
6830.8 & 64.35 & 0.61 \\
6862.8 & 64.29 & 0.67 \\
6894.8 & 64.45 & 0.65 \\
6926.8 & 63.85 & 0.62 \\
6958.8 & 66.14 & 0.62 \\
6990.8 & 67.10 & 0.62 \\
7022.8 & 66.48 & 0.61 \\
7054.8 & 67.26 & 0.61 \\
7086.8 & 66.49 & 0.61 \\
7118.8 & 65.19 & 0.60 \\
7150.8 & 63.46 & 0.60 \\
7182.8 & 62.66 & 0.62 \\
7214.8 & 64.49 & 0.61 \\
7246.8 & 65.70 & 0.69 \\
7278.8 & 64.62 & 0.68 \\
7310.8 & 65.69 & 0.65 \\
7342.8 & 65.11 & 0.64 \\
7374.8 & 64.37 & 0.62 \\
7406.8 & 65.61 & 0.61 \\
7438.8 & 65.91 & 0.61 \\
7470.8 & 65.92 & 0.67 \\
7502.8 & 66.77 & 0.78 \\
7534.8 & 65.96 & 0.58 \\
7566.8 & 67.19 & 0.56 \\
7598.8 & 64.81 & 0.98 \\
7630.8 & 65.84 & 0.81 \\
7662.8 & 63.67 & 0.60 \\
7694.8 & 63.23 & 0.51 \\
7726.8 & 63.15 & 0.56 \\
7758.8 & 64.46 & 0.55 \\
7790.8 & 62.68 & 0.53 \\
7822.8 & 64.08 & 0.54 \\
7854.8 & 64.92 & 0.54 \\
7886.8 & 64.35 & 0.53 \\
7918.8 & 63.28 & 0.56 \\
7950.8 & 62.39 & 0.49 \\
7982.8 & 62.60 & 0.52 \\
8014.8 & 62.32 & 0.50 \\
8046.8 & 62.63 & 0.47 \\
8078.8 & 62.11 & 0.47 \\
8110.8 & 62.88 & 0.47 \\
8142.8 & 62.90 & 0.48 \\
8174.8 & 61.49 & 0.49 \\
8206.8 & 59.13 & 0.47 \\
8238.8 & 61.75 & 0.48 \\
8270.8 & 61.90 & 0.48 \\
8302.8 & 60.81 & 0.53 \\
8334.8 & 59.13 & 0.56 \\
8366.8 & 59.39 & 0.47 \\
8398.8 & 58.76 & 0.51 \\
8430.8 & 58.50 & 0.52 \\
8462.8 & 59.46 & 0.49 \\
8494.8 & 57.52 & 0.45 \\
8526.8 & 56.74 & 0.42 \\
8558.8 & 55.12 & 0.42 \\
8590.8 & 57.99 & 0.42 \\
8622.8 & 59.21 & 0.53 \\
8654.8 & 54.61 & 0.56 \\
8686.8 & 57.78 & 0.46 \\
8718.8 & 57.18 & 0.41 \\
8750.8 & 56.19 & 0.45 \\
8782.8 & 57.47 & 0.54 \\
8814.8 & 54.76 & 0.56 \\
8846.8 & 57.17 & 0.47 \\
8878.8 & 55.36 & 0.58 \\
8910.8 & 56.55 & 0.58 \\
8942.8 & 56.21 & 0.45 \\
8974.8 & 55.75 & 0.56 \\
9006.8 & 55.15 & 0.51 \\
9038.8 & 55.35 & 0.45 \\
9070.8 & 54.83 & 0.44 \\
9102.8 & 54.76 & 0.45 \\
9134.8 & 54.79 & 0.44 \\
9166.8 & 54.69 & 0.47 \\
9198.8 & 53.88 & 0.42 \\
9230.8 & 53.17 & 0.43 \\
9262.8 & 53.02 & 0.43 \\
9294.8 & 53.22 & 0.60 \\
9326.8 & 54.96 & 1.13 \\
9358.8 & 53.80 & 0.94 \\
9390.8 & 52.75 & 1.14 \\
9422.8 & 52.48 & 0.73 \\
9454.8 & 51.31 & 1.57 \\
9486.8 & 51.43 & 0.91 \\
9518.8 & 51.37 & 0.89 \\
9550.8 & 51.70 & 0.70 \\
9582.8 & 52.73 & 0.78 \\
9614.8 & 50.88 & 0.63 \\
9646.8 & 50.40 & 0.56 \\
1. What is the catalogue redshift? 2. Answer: 0.00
